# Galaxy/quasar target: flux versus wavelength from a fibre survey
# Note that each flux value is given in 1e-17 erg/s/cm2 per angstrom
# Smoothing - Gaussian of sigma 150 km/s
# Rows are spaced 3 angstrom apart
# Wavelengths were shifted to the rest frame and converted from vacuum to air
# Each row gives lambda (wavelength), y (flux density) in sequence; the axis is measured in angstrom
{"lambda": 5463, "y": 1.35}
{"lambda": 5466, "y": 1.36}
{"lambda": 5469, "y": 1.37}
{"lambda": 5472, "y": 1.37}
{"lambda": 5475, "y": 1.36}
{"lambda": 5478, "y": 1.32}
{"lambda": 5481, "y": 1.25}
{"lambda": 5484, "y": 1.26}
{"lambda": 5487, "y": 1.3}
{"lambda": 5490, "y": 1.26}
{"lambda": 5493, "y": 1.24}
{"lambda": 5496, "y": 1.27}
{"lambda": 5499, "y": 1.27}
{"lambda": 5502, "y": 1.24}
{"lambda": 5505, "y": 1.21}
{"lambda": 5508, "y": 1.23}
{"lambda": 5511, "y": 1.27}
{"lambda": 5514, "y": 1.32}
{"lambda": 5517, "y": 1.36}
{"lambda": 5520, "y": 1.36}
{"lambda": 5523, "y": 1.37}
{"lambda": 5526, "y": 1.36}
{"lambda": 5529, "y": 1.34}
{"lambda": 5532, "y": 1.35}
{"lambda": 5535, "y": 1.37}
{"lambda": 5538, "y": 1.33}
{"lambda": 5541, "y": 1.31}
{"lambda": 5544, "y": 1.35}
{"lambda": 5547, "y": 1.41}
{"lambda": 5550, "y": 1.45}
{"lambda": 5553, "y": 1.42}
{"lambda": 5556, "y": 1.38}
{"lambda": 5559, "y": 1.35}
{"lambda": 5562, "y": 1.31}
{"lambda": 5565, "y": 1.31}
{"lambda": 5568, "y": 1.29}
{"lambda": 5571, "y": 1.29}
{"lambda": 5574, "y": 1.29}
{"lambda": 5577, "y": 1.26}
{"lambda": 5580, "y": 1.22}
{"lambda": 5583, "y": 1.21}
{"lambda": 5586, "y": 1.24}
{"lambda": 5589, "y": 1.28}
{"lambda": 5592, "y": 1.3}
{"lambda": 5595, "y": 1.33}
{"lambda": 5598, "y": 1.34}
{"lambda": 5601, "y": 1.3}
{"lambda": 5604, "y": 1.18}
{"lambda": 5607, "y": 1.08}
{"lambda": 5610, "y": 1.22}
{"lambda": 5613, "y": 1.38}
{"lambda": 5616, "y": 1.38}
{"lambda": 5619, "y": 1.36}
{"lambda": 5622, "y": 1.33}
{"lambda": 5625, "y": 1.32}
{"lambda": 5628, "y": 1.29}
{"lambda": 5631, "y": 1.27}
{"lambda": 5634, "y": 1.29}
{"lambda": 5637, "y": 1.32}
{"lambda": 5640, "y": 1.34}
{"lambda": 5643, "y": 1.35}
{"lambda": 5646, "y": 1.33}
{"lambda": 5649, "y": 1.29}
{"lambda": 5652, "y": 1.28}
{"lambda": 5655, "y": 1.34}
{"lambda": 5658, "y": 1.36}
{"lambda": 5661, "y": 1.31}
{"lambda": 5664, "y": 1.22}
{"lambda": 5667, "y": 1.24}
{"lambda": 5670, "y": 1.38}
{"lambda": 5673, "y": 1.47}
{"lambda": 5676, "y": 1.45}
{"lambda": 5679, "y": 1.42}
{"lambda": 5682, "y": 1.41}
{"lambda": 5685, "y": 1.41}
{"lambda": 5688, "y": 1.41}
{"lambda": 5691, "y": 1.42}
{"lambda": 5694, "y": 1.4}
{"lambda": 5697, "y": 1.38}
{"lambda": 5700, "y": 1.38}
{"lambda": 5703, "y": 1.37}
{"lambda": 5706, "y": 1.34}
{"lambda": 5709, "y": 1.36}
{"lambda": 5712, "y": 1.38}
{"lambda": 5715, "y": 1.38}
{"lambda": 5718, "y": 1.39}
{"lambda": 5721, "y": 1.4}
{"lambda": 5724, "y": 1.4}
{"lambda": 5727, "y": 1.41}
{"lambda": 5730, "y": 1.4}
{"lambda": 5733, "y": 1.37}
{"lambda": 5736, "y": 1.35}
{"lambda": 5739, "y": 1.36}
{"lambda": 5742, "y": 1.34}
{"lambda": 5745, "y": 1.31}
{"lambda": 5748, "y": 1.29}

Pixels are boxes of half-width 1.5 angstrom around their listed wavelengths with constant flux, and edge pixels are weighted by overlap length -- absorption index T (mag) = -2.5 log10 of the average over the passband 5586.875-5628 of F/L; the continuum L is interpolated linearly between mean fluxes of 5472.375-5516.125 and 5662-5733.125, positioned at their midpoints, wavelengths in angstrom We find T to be 0.04 mag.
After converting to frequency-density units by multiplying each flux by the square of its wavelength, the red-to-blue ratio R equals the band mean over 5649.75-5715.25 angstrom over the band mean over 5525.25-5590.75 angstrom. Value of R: 1.1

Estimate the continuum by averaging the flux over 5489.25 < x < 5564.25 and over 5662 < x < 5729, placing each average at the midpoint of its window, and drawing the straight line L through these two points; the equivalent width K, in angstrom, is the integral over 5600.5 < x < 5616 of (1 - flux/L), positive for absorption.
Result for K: 1.3 angstrom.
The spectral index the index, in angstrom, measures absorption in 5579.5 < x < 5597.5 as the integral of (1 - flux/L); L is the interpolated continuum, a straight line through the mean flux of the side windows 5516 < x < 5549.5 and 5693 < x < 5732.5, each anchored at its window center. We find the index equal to 1.27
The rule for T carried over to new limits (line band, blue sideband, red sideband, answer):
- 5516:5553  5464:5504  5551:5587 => -0.054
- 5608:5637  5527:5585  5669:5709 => 0.043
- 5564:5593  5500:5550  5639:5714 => 0.060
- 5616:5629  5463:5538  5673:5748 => 0.017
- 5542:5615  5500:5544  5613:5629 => 0.025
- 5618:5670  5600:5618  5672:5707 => 0.010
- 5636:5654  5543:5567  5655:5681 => 0.033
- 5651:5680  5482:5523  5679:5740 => 0.014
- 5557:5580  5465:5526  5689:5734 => 0.027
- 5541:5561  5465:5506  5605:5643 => -0.073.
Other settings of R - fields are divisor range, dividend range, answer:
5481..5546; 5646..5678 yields 1.08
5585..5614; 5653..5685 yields 1.10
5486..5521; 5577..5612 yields 1.01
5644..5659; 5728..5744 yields 1.06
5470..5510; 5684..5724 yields 1.17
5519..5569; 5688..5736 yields 1.08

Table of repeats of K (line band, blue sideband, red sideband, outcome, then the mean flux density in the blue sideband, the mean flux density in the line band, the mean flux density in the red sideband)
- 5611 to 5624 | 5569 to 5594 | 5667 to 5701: -0.4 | 1.26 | 1.36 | 1.4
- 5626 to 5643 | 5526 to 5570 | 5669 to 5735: 0.9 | 1.35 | 1.31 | 1.4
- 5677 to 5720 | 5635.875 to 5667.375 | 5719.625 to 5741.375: -1.2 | 1.31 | 1.39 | 1.38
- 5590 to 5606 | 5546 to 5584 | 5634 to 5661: 0.5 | 1.32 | 1.28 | 1.32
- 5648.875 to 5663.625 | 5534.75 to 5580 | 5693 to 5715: 0.5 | 1.34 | 1.31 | 1.37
